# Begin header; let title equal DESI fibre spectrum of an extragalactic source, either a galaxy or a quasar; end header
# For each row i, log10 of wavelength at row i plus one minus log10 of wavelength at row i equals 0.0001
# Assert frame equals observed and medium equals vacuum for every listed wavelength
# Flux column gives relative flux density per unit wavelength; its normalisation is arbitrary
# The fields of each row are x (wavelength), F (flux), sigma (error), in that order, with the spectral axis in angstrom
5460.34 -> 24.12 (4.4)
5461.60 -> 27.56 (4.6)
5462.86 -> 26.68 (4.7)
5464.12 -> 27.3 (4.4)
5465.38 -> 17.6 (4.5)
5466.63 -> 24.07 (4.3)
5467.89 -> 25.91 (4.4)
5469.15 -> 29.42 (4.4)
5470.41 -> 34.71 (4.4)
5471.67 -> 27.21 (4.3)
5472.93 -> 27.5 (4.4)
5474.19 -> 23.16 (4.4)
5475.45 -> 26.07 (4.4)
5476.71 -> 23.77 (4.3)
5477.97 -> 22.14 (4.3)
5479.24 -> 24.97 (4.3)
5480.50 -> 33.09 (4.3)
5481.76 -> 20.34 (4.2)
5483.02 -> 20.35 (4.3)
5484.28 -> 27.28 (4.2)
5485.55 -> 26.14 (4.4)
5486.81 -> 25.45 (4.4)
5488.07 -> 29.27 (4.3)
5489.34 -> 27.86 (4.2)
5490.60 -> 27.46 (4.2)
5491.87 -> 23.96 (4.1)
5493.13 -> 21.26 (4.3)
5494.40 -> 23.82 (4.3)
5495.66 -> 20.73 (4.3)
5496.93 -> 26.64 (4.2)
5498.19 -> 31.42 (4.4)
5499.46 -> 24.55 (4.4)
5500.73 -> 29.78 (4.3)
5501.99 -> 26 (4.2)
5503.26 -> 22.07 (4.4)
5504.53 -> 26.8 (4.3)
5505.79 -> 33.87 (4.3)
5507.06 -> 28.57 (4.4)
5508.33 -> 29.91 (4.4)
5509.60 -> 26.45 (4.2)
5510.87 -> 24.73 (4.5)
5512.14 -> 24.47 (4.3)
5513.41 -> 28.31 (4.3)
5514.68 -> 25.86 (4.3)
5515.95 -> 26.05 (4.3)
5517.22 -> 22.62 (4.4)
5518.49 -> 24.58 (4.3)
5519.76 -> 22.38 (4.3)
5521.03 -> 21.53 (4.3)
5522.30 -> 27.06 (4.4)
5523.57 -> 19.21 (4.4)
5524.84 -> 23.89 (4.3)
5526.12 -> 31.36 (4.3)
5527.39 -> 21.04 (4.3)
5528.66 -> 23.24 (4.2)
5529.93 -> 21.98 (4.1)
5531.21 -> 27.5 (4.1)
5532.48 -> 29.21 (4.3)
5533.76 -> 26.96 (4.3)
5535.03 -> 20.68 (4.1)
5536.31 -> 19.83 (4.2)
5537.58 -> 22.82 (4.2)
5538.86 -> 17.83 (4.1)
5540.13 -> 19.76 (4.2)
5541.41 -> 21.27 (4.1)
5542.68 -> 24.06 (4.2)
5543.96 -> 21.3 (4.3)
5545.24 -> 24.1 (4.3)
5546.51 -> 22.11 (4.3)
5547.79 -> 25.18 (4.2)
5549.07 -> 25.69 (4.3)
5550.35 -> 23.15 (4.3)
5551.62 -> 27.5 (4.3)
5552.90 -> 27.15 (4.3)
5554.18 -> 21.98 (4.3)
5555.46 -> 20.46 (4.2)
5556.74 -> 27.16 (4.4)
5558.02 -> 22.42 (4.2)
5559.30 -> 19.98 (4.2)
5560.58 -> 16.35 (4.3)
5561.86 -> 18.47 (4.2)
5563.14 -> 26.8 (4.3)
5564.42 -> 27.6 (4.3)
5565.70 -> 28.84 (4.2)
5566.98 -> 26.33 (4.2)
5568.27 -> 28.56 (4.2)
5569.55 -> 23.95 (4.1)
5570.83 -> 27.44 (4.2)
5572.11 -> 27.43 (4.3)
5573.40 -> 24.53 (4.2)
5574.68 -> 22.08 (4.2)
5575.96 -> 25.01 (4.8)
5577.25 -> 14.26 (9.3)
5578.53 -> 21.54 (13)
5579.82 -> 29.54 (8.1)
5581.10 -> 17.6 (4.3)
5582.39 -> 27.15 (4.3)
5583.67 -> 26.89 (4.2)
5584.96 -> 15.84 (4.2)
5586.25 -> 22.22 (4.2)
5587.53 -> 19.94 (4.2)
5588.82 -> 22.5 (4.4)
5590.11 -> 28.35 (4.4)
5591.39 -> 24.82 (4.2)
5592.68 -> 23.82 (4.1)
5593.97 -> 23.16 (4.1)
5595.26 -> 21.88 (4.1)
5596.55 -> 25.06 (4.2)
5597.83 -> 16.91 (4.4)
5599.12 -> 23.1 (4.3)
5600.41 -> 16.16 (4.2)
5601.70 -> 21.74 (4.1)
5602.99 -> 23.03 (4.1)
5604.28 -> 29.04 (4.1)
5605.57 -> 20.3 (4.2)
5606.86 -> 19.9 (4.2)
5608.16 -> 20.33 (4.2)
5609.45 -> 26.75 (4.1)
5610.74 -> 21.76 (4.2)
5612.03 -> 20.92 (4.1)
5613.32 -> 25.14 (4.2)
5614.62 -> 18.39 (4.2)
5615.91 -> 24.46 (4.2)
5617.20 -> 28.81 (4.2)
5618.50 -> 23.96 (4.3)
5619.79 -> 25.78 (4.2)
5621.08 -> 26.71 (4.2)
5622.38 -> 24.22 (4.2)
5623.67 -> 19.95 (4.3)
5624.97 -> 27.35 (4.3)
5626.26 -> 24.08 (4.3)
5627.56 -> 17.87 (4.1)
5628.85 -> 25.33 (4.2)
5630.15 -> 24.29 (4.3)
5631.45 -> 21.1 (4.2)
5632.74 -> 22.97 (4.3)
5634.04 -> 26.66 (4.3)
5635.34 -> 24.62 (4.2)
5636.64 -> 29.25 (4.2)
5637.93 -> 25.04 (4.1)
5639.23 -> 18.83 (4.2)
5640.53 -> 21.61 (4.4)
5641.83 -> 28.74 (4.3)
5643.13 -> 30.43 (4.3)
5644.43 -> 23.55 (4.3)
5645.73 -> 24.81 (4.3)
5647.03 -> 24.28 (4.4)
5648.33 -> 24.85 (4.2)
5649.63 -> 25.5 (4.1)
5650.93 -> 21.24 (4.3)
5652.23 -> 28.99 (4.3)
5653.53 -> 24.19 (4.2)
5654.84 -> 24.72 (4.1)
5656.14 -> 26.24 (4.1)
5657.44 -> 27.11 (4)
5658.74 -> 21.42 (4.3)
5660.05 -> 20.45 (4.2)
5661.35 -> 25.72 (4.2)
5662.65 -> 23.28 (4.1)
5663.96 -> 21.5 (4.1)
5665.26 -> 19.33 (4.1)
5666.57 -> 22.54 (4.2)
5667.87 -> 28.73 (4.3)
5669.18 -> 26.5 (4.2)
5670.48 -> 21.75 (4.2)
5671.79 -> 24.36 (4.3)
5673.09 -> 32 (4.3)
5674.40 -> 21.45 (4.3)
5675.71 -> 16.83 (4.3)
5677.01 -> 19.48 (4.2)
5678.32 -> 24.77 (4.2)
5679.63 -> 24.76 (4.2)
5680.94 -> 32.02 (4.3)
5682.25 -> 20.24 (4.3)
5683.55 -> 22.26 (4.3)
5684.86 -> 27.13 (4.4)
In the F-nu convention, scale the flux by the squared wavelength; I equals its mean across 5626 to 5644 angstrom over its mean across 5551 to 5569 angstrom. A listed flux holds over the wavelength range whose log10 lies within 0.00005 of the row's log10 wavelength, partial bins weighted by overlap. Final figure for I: 1.0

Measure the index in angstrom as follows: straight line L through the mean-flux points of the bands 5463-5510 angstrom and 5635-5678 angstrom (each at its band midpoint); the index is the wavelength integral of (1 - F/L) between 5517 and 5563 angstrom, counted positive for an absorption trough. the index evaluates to 4.3 angstrom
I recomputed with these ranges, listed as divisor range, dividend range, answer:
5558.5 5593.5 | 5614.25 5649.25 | 1.06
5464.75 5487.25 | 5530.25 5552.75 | 0.94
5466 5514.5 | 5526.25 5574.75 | 0.93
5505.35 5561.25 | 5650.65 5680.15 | 1.04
